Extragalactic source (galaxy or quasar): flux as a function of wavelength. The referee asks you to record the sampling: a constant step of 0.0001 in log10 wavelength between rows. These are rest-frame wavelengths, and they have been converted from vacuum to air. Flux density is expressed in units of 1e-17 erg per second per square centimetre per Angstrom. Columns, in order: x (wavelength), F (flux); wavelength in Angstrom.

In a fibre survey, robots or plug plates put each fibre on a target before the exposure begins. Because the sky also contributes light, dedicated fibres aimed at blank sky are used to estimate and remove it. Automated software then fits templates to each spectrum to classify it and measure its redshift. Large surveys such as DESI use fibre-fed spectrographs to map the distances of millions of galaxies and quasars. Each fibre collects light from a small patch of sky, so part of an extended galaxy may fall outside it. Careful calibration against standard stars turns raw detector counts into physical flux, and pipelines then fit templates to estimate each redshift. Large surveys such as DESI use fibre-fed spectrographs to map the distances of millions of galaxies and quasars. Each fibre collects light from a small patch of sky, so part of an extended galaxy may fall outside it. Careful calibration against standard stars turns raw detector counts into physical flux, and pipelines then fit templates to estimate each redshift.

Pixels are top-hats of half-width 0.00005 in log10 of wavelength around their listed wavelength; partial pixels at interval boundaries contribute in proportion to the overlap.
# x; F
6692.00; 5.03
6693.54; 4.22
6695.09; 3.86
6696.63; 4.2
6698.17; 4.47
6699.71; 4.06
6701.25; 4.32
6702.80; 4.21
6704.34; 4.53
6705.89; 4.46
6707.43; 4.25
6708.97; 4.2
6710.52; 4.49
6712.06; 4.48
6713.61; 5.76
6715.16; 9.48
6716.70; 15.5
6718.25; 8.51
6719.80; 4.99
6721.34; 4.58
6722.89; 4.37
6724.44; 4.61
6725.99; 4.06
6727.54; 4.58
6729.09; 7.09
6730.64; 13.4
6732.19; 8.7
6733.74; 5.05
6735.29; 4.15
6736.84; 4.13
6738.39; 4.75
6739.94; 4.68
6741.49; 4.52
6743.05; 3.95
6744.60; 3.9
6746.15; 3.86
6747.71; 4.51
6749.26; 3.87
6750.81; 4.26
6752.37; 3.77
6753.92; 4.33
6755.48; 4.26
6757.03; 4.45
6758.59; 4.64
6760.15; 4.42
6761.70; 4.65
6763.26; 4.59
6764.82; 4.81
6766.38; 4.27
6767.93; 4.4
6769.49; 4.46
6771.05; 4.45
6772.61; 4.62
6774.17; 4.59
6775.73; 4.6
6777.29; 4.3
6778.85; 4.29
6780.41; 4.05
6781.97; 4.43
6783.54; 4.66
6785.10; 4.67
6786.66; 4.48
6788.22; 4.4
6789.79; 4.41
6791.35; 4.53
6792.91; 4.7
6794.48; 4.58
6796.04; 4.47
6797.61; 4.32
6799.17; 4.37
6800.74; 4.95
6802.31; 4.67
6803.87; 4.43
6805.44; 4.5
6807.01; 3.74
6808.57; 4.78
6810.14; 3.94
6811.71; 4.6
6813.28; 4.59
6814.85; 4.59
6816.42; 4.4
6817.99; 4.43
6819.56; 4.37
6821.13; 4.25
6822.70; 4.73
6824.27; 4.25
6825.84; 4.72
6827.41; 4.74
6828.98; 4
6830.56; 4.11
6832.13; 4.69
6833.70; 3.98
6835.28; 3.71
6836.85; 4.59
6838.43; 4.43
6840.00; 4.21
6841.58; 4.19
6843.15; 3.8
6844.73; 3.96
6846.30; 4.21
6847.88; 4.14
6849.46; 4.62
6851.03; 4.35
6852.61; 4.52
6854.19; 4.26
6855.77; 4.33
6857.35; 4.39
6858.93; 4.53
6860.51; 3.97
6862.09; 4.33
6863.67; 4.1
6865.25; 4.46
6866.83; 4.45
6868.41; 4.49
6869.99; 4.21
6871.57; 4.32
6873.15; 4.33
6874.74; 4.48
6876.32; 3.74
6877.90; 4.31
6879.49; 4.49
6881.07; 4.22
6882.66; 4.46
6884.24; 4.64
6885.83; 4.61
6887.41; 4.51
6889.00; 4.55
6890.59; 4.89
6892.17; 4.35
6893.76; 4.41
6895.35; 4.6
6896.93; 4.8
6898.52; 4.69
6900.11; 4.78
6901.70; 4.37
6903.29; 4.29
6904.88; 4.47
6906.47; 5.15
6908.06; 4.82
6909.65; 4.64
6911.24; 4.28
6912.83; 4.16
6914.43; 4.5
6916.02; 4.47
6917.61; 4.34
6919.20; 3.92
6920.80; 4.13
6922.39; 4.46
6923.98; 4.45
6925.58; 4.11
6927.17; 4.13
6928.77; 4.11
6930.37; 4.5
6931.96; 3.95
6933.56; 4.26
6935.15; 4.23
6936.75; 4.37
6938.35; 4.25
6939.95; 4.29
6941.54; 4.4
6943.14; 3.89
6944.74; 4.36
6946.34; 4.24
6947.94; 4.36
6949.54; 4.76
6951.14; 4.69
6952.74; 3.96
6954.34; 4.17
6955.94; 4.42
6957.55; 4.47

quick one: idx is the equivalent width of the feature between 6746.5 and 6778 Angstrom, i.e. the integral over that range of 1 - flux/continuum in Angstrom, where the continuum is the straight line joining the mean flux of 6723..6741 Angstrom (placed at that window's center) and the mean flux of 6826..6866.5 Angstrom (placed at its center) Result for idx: 5.9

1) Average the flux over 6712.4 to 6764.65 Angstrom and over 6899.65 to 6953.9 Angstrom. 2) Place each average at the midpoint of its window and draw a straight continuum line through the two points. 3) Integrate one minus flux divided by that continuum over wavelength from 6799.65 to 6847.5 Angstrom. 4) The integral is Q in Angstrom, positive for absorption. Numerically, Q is 6.10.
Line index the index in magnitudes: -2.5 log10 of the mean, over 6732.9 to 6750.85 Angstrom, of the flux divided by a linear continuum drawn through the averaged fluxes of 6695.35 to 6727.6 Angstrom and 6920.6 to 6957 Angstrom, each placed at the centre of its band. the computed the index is 0.22 mag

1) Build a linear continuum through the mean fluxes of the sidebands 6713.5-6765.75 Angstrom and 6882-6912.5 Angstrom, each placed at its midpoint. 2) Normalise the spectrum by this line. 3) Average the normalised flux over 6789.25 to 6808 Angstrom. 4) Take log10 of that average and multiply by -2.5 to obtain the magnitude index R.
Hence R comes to 0.15 mag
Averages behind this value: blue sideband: 5.5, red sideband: 4.59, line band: 4.48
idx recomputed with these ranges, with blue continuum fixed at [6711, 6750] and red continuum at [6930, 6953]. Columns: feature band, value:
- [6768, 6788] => 3.87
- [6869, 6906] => 1.92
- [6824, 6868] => 6.41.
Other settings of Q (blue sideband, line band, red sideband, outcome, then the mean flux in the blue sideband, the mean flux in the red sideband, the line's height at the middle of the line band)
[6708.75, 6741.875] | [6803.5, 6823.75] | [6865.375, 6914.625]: 3.39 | 6.24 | 4.48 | 5.3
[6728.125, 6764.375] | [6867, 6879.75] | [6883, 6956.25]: 0.78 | 5.03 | 4.41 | 4.57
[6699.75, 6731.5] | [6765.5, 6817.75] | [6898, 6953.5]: 9.39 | 6.05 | 4.36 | 5.44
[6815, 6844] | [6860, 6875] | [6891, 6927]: 0.25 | 4.32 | 4.46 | 4.39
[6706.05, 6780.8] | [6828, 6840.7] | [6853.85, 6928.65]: 1.30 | 5.18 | 4.41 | 4.71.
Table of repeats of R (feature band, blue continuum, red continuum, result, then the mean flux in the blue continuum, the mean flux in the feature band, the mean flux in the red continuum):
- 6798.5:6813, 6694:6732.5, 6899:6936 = 0.165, 5.84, 4.45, 4.37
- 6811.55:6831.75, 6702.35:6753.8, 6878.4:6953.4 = 0.118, 5.5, 4.44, 4.41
